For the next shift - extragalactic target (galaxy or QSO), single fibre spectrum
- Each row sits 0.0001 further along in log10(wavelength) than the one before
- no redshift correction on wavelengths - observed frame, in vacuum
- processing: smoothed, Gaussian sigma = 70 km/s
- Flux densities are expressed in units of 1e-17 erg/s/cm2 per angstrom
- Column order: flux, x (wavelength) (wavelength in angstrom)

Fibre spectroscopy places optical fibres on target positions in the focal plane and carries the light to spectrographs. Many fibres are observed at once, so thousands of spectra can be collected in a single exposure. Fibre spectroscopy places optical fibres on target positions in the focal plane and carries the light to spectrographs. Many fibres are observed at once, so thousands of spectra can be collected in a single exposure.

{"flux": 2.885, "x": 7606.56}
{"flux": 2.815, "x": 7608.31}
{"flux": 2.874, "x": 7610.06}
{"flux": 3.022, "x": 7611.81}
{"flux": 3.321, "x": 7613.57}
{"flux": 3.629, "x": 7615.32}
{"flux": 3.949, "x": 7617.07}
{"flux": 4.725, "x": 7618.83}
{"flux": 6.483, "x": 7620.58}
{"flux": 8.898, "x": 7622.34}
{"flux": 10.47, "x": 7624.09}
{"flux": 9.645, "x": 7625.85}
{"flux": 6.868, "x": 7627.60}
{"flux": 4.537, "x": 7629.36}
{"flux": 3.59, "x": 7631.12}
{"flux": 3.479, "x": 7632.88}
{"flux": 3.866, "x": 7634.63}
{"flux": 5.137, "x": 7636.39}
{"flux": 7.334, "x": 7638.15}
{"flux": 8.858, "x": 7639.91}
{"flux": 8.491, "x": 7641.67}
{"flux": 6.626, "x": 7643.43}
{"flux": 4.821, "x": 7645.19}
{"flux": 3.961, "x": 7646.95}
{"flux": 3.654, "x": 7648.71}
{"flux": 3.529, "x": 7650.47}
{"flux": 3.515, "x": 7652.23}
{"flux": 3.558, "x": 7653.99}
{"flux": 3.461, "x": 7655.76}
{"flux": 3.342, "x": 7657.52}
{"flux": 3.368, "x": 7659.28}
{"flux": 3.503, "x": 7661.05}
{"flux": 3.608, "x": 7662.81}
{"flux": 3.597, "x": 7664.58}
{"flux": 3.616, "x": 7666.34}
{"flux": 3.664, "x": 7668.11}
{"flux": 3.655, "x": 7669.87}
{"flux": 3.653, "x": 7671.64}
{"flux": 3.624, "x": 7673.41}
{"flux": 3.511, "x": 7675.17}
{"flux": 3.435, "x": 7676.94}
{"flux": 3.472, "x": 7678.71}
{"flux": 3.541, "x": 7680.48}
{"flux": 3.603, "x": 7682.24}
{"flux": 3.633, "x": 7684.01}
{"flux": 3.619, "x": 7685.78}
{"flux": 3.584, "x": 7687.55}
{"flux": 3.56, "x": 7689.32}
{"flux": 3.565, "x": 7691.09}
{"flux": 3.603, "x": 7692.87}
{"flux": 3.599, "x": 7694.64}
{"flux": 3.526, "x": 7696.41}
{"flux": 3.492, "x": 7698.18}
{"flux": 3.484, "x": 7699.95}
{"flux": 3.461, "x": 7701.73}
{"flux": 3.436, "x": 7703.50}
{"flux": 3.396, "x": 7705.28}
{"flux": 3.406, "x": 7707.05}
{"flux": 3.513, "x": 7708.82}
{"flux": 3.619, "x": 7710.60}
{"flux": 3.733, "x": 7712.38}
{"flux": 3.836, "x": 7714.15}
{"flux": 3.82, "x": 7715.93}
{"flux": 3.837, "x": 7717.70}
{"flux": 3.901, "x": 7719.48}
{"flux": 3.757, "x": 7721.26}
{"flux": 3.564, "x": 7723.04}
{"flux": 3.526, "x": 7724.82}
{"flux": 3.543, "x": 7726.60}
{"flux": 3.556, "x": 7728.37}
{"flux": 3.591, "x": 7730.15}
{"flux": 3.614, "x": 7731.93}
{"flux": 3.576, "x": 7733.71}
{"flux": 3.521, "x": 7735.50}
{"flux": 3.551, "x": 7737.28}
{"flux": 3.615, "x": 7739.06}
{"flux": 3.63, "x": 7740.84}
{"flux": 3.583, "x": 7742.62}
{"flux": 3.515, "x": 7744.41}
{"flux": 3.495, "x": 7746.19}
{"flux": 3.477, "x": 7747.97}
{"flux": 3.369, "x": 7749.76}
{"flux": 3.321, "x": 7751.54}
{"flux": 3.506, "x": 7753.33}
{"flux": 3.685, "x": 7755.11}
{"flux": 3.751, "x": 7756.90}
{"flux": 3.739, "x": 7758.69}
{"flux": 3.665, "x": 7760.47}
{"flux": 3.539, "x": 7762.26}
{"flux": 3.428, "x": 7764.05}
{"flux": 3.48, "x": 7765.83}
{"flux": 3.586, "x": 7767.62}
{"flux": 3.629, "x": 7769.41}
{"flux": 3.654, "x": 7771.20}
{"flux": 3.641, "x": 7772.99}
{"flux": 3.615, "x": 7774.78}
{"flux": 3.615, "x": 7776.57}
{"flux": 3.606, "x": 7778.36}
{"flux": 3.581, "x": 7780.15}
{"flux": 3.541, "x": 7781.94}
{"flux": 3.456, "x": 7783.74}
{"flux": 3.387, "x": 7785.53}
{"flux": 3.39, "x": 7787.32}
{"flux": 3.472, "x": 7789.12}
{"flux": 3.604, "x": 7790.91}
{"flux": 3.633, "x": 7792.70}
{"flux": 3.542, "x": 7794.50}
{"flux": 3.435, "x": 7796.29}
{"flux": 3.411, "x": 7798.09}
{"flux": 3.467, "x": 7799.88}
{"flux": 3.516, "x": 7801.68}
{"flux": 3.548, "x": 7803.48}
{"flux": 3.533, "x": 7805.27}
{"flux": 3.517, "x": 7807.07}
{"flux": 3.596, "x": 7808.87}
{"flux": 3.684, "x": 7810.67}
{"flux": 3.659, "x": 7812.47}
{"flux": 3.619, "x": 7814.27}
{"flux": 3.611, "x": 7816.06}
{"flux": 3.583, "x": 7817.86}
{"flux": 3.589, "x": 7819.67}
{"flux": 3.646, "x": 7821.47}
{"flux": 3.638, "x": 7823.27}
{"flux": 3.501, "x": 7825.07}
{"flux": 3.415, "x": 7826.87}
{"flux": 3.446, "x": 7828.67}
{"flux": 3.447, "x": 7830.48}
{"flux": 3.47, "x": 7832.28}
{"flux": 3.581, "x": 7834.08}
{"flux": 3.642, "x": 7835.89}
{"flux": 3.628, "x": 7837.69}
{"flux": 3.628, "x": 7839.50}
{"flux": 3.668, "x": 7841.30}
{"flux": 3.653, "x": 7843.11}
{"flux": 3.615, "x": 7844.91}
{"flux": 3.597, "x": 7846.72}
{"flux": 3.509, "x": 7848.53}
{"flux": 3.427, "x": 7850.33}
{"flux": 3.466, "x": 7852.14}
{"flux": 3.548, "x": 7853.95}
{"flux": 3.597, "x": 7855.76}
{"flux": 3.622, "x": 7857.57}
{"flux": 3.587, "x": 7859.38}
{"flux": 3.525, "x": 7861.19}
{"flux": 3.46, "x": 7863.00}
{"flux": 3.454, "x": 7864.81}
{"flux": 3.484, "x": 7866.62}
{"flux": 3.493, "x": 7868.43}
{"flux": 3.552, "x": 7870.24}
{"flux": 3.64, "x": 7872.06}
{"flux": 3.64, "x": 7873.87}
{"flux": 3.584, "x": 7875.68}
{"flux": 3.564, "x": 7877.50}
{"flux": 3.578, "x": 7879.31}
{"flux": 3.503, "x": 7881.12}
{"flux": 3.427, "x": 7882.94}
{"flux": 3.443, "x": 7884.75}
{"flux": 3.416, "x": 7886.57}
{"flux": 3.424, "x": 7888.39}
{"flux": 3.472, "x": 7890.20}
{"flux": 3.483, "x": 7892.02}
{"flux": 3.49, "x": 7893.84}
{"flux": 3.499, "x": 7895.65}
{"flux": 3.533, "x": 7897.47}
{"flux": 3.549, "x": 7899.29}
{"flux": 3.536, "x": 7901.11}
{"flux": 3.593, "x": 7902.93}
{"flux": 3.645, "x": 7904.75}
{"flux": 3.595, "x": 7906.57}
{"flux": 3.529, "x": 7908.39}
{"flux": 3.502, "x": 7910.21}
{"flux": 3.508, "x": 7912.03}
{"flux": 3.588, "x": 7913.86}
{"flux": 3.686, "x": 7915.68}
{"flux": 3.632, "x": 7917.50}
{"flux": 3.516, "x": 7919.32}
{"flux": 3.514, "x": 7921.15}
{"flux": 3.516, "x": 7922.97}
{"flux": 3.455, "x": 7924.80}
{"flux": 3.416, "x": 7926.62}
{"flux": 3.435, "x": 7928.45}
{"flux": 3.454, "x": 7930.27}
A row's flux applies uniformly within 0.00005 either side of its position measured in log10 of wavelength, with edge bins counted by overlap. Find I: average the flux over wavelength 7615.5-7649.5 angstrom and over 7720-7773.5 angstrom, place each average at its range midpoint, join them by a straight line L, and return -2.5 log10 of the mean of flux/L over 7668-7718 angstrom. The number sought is 0.297 mag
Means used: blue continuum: 6.03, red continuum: 3.57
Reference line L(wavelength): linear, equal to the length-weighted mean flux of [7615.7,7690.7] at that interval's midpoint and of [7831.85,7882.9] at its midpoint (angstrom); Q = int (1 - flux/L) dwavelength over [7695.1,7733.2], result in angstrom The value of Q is 6.49 angstrom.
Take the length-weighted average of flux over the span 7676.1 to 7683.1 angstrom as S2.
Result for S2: 3.52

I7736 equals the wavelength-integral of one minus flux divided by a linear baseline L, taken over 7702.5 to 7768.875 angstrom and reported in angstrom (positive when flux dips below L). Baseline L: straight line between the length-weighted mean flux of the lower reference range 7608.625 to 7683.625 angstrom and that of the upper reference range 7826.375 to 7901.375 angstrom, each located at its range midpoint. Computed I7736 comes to 9.4 angstrom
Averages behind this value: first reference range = 4.63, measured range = 3.59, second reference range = 3.53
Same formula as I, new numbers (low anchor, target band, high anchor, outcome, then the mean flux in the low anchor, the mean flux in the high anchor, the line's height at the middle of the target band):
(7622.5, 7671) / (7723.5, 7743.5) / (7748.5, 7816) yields 0.14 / 5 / 3.55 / 4.07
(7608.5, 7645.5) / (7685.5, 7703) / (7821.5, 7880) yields 0.39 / 5.7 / 3.55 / 5.06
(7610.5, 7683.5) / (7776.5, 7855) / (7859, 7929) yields 0.10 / 4.68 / 3.52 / 3.89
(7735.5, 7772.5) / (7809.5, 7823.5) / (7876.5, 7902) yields -0.03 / 3.56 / 3.49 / 3.53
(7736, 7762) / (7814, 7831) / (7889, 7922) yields 0.00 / 3.56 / 3.55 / 3.56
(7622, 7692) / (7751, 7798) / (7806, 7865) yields 0.11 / 4.6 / 3.57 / 3.92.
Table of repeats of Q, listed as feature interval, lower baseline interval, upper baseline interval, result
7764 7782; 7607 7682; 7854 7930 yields 2.1 angstrom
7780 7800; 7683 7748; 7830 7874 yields 0.5 angstrom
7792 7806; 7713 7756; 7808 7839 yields 0.3 angstrom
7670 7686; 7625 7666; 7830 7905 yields 3.8 angstrom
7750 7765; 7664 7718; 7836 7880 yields 0.0 angstrom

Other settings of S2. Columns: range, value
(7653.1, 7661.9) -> 3.44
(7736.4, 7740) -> 3.59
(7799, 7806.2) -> 3.51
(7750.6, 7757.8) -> 3.56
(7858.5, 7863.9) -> 3.52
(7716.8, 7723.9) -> 3.77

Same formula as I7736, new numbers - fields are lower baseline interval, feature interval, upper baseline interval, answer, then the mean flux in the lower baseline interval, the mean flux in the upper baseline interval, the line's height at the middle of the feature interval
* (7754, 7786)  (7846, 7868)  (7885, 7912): 0.1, 3.59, 3.52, 3.54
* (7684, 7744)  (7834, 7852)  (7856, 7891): -0.3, 3.59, 3.52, 3.54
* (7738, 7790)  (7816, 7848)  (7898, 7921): -0.1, 3.55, 3.57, 3.56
